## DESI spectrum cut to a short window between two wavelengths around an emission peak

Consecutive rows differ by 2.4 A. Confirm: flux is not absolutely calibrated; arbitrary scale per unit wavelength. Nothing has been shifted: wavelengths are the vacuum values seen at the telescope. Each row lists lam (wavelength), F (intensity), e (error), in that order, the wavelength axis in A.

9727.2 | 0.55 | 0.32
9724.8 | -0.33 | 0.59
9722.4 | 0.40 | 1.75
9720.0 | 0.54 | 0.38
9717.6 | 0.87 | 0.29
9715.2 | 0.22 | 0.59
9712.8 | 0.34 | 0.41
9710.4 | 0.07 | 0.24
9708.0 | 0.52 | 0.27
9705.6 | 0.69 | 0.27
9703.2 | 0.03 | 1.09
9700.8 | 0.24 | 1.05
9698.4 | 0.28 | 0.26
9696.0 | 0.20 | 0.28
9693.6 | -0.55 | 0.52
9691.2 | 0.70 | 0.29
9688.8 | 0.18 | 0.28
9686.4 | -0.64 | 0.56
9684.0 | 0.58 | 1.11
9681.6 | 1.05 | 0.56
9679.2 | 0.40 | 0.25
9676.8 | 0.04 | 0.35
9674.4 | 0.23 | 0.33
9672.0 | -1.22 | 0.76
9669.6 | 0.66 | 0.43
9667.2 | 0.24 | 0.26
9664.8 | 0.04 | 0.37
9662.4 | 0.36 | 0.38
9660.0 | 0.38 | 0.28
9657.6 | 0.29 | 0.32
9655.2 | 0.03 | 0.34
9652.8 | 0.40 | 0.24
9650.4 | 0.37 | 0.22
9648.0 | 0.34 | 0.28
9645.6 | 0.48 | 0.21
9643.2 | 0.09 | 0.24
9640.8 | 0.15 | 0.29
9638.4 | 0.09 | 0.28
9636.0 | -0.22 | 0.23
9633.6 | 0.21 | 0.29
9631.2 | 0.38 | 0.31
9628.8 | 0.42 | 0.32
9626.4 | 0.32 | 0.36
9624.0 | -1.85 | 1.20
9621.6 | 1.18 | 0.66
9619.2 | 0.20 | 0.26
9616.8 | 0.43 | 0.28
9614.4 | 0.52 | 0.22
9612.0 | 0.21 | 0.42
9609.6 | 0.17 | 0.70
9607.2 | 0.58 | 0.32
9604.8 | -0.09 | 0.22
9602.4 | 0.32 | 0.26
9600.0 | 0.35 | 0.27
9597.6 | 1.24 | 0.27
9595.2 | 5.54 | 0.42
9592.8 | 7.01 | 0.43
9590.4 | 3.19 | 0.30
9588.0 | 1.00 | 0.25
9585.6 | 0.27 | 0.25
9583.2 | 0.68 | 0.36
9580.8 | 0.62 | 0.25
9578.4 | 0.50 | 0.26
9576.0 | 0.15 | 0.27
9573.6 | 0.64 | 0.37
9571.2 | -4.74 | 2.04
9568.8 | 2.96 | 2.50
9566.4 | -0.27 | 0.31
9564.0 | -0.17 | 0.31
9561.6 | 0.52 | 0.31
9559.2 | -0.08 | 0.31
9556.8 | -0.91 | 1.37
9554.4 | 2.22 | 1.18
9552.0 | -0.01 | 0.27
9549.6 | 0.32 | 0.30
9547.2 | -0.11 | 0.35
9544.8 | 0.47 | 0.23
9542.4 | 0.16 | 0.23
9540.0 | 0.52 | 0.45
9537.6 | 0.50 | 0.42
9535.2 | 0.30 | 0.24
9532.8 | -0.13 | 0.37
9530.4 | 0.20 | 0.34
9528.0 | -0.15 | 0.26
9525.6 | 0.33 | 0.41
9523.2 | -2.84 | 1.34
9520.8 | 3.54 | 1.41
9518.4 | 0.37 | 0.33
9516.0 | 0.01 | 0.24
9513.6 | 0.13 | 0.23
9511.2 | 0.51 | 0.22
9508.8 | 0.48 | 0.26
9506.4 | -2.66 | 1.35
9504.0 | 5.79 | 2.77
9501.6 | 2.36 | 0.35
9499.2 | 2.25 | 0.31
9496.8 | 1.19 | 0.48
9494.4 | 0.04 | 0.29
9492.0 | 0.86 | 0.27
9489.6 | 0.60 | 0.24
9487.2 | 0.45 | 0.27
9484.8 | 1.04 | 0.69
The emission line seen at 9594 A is [O III] 5007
